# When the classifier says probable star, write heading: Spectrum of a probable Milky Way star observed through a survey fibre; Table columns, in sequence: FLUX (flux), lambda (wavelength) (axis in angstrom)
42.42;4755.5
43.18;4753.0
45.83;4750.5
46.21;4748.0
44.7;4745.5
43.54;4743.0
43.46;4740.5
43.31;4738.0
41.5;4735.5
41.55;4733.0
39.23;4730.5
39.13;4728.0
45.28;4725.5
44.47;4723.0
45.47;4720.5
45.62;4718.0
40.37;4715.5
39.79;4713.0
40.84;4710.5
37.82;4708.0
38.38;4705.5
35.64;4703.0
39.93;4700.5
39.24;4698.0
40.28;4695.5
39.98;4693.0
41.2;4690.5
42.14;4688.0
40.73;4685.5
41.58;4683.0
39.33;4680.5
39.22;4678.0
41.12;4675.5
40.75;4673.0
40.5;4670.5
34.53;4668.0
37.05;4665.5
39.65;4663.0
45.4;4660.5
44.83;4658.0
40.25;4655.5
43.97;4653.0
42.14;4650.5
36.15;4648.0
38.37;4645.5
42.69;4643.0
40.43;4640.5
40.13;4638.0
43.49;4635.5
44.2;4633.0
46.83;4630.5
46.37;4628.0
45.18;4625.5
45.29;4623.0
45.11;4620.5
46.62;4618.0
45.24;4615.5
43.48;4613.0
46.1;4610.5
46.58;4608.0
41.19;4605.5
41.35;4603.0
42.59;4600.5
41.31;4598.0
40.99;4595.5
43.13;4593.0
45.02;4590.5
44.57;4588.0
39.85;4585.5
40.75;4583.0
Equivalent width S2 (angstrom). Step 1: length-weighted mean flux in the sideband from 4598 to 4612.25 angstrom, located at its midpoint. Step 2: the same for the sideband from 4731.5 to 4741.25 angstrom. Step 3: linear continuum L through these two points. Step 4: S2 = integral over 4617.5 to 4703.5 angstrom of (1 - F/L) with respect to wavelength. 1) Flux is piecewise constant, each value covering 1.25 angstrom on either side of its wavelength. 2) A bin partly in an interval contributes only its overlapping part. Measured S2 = 3.0 angstrom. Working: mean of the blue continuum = 43.4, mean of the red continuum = 42.3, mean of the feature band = 41.4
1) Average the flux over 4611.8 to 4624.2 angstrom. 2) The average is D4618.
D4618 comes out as 45.2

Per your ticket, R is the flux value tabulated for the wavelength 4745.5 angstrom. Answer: 44.7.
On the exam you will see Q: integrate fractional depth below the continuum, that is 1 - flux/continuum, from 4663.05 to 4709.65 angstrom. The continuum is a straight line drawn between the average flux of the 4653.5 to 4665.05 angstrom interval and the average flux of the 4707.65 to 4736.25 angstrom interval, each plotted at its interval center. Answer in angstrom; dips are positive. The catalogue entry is 2.9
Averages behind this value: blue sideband 42.2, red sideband 41.9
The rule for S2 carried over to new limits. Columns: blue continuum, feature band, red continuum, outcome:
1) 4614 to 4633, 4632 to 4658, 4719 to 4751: 2.24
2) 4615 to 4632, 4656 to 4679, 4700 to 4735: 1.70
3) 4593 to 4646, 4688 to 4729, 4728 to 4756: 2.16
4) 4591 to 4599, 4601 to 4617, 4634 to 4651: -0.90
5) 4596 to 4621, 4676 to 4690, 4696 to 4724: 0.28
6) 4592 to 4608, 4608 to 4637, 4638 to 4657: -2.72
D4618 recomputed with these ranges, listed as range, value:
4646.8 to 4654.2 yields 40.8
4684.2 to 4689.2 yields 41.4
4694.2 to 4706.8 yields 38.7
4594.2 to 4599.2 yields 41.2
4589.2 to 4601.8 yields 42.6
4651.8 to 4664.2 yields 42.8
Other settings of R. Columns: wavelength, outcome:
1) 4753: 43.18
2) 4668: 34.53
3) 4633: 44.2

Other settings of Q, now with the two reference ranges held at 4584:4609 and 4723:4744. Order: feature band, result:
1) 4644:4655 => 0.58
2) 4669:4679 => 0.50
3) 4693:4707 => 1.17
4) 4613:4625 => -0.78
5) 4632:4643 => 0.11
